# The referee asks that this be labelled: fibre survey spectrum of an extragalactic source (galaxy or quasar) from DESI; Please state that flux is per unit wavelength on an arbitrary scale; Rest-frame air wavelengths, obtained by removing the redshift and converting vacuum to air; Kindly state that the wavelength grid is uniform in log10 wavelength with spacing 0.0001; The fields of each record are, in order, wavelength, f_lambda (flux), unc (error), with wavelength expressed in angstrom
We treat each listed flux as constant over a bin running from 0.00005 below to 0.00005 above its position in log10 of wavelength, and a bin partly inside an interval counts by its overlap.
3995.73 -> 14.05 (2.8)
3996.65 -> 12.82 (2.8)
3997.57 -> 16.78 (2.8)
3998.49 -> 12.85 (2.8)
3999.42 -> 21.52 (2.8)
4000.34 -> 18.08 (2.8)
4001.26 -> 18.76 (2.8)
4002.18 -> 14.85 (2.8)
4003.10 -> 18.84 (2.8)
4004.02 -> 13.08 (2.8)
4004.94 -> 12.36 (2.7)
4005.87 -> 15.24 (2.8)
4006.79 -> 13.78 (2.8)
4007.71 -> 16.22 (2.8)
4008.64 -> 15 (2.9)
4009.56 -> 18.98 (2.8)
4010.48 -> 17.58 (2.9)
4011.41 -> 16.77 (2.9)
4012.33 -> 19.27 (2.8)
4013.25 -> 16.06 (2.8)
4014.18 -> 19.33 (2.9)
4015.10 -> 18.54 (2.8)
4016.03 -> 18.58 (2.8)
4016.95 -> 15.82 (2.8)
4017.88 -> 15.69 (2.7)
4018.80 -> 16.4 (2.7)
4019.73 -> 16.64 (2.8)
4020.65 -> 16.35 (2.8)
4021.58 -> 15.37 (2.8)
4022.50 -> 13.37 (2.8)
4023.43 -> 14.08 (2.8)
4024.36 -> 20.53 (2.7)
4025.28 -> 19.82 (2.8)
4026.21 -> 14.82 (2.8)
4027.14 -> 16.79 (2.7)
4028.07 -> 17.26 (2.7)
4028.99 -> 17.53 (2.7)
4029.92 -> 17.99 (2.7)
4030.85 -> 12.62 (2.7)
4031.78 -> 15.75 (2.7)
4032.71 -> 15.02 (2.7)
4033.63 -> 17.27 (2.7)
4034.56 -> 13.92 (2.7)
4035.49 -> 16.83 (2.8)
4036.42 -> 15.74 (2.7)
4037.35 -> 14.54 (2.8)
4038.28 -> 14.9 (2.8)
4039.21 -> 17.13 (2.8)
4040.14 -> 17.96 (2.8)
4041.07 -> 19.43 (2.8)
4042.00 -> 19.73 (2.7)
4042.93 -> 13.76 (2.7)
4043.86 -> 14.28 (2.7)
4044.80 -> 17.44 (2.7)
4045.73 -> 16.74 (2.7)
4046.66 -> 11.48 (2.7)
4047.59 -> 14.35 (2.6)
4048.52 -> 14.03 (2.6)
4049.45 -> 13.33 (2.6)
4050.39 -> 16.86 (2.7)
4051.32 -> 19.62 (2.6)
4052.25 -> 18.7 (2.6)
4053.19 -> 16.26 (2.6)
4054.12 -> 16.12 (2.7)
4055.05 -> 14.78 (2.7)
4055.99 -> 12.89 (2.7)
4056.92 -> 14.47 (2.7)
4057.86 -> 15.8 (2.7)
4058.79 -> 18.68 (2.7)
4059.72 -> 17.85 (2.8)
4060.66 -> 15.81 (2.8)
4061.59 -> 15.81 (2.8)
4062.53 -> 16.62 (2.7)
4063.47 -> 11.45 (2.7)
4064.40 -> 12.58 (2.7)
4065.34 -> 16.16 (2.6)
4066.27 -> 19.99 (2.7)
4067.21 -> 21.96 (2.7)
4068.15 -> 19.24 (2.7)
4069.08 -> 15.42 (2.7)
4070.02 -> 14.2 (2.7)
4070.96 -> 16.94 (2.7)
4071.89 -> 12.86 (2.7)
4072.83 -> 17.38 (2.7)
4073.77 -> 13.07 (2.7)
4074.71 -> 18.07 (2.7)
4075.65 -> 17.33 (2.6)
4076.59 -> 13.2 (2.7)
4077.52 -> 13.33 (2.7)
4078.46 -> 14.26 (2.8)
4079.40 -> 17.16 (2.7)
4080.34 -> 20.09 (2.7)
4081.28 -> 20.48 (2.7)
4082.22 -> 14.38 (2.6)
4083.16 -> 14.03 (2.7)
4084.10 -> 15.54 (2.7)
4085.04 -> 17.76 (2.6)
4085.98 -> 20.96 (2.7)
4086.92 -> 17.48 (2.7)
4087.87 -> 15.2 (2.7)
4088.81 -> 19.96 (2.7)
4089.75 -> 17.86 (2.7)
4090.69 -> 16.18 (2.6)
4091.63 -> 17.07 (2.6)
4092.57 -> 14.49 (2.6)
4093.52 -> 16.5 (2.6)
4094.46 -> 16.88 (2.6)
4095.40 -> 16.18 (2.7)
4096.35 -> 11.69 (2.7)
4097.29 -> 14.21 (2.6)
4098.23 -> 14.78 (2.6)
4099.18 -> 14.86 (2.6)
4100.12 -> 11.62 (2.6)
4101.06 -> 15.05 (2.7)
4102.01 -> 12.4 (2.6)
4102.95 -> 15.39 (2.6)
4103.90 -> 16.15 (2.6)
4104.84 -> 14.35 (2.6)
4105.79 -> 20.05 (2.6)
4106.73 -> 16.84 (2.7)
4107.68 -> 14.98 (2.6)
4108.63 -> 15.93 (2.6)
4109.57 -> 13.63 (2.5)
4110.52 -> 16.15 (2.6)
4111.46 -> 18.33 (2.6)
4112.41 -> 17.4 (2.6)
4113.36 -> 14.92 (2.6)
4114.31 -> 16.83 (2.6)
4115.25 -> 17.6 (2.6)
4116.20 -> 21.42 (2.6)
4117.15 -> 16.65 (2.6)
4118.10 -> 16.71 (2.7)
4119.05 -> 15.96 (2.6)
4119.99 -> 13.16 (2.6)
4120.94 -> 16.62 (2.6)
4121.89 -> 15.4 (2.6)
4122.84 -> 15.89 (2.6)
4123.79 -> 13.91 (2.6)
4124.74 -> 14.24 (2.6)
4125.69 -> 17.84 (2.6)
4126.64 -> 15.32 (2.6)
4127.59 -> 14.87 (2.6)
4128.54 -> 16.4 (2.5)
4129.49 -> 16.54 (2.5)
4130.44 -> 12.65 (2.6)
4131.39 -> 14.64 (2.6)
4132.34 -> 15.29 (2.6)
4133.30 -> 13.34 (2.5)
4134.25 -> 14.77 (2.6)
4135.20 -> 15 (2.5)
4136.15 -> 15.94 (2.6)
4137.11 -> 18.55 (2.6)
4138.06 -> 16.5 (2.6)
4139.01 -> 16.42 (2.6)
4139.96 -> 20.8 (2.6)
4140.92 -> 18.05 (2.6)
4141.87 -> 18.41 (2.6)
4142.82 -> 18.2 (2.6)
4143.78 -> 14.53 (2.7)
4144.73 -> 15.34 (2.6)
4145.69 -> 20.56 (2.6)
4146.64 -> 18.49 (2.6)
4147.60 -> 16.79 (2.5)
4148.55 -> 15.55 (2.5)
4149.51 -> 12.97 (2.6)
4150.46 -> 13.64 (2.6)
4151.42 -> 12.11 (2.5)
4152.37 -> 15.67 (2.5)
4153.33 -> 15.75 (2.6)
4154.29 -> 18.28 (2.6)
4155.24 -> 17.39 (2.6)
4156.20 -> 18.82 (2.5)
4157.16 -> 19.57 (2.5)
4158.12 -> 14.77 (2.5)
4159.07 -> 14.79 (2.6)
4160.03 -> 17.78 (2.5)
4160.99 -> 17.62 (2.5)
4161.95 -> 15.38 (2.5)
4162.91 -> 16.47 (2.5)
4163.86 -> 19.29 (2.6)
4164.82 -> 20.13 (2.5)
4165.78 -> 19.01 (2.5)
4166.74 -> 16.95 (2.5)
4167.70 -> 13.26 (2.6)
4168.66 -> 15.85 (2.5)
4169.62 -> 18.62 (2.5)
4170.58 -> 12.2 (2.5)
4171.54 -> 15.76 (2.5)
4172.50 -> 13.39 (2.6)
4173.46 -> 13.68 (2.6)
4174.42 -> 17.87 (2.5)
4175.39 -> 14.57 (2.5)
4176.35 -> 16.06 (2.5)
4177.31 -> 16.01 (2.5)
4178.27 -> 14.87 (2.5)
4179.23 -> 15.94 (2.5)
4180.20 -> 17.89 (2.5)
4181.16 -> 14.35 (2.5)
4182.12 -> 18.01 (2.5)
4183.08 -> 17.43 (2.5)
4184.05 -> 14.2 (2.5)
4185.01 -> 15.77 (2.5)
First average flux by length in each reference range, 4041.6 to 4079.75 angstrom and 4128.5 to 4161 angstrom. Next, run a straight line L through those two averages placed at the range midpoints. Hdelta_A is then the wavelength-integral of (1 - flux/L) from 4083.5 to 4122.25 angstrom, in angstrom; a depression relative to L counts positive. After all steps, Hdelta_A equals -0.1 angstrom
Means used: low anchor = 15.8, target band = 16.1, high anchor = 16.3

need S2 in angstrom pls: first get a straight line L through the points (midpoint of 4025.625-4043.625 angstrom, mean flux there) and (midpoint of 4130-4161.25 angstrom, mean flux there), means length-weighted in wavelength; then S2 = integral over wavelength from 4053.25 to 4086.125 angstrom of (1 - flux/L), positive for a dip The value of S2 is 0.28 angstrom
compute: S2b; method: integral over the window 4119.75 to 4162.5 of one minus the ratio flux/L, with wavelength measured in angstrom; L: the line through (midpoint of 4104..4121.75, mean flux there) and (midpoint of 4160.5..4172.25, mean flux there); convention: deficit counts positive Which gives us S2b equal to 1.19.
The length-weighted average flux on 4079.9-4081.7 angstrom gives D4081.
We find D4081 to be 20.3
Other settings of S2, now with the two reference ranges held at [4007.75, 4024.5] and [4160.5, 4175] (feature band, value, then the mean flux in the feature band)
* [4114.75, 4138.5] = 0.96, 15.8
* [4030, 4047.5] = 0.96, 15.8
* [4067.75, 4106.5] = 1.51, 16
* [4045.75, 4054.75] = 0.56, 15.7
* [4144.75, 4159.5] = 0.07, 16.3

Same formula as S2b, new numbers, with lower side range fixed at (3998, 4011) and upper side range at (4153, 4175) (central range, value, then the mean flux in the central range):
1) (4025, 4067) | 0.73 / 16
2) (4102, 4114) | 0.33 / 16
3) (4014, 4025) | -0.31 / 16.7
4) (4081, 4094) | -0.40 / 16.9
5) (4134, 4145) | -0.25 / 17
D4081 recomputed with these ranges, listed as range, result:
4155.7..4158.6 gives 17.7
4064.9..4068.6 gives 19.4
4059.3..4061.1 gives 16.8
